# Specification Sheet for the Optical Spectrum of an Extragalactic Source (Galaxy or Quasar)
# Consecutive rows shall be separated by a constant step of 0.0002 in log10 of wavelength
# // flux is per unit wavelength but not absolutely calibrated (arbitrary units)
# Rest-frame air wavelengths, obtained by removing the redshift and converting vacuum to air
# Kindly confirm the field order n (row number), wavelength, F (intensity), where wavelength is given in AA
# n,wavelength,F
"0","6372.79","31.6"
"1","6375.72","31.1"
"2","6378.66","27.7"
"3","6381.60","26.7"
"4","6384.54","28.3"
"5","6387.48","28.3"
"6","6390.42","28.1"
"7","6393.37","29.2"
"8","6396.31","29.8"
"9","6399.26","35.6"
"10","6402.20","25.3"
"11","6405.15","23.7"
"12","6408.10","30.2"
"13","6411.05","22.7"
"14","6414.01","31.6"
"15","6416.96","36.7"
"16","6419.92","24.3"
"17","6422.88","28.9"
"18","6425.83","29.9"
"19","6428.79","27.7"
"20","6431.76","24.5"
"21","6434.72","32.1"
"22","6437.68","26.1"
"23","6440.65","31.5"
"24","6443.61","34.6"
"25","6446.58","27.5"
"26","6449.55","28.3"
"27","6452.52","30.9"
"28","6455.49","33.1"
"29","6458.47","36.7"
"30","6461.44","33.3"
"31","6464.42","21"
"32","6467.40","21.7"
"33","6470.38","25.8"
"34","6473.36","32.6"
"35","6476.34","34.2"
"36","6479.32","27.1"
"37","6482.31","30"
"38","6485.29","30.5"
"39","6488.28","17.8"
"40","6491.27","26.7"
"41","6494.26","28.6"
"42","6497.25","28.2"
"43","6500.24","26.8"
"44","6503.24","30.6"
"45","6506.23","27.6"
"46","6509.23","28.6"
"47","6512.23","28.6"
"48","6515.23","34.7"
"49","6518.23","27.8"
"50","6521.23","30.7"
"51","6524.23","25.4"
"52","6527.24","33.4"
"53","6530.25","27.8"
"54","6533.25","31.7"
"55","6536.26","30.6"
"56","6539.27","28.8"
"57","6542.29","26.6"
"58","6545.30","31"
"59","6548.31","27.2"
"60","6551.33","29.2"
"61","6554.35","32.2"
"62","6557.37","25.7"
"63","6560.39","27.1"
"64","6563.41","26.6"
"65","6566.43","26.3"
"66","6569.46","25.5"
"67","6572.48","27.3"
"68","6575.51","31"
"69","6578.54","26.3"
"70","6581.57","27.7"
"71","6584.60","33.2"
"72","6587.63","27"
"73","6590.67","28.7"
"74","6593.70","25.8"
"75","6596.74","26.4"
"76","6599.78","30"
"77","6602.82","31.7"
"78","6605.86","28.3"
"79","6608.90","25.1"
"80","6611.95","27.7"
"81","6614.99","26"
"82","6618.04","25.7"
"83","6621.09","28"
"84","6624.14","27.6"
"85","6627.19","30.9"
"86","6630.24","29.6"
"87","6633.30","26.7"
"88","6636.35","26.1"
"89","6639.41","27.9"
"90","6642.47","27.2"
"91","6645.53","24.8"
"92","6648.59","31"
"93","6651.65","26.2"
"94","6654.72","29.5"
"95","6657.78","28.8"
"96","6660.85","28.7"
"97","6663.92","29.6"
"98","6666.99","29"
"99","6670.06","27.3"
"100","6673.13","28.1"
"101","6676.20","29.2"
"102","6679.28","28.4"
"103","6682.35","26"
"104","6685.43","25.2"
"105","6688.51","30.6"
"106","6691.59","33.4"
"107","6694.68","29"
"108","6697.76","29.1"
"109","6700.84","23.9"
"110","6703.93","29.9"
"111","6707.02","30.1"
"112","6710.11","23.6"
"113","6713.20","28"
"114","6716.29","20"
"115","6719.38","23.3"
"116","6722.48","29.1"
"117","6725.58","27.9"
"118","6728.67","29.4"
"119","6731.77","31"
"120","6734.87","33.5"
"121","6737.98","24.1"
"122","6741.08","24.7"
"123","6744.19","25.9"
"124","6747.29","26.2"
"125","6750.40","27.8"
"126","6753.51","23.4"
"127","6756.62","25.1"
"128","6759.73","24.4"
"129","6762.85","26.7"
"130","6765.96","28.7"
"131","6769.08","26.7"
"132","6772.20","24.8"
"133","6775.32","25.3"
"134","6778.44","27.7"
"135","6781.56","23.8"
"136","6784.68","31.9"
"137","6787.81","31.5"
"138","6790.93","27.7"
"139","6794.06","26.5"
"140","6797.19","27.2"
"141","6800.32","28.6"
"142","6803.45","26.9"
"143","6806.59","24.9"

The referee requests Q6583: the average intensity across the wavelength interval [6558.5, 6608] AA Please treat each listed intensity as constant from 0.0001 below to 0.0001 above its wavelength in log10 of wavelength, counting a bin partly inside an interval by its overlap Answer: 28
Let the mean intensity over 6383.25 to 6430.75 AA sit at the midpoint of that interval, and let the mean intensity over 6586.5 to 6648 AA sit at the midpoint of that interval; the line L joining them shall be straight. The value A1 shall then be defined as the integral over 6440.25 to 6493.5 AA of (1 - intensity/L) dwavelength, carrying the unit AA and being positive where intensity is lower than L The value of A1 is -1.1 AA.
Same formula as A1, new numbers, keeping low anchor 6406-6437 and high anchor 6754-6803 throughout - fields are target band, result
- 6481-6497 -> 0.9 AA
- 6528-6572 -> -0.4 AA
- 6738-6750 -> 0.7 AA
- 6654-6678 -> -1.0 AA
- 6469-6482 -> -0.7 AA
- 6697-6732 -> 0.5 AA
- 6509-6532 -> -1.2 AA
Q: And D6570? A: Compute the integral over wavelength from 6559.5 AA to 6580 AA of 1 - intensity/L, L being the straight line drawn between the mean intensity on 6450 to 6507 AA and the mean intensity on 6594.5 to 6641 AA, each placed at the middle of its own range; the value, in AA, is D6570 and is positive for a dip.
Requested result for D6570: 0.67 AA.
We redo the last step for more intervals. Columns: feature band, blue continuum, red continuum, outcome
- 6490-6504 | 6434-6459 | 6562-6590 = 0.8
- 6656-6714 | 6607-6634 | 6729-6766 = -2.5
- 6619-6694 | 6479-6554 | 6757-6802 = -1.1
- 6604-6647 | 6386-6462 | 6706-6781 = 0.5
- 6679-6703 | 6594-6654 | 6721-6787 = -0.7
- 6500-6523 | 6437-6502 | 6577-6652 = -0.8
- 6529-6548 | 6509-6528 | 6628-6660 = 0.1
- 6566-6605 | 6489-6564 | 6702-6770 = -0.1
